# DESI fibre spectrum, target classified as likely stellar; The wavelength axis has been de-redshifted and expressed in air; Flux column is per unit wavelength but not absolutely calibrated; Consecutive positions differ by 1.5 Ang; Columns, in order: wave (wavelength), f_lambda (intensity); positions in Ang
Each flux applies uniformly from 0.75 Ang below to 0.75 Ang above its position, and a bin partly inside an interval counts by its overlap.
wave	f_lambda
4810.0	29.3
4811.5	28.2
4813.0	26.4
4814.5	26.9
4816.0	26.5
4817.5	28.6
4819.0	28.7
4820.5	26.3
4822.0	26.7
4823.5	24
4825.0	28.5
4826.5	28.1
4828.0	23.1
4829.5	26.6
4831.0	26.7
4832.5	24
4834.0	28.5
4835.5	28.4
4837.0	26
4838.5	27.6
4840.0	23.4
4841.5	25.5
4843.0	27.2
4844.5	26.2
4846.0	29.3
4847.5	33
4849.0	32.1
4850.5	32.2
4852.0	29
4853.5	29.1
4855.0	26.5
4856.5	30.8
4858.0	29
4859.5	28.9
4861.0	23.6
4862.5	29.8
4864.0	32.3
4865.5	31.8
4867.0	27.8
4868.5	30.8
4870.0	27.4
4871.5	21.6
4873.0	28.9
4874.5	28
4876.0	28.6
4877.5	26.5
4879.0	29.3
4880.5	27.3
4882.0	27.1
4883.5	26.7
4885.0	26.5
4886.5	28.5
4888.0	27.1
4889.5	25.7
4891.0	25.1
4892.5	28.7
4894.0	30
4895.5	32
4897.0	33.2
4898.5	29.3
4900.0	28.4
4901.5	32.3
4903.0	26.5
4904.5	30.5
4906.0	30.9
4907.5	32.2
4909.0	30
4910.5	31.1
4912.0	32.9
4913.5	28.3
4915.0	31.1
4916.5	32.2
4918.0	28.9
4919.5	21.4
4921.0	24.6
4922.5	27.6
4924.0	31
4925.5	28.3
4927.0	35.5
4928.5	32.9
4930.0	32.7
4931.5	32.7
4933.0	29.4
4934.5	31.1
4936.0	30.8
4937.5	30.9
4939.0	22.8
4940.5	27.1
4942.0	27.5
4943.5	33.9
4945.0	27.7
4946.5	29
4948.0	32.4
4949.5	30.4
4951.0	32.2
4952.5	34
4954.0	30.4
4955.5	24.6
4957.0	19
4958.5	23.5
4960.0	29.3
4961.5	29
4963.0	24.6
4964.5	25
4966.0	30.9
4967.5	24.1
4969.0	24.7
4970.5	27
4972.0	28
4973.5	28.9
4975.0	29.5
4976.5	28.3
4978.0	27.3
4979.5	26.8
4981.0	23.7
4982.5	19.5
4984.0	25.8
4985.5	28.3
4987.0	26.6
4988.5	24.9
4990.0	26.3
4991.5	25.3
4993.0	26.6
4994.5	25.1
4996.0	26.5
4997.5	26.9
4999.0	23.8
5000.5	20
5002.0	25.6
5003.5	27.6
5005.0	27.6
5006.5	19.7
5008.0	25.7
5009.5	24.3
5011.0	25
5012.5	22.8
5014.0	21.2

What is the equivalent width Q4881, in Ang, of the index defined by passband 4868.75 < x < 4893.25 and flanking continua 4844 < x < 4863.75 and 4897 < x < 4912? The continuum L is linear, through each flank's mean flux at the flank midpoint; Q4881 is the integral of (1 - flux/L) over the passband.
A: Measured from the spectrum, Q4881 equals 2.3 Ang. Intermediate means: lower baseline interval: 29.3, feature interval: 27.1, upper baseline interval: 30.4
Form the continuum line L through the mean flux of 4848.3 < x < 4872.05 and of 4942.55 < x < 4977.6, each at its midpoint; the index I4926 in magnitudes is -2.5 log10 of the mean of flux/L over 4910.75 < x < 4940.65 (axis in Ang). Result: -0.05 mag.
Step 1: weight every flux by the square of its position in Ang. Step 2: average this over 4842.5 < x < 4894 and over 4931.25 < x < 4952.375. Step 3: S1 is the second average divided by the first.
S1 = 1.09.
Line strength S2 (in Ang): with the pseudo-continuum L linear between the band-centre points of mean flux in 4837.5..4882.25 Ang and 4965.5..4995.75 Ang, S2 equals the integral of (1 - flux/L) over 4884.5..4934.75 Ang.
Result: -3.9 Ang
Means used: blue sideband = 28.4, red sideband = 26.3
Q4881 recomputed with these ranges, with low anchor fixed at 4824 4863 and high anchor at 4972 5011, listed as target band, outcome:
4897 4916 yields -2.5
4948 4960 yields -0.9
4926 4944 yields -2.8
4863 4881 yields -0.7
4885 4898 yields -0.8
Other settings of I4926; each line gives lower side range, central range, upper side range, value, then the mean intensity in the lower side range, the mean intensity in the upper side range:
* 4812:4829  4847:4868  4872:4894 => -0.10 mag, 26.7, 27.5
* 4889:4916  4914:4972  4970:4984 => -0.02 mag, 30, 26.5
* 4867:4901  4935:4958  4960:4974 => -0.06 mag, 28.1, 27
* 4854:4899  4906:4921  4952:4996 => -0.08 mag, 28.3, 26.4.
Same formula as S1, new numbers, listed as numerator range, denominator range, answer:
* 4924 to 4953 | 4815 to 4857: 1.16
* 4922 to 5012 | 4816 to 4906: 1.02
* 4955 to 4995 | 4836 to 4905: 0.96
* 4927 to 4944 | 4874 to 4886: 1.13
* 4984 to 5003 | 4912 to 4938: 0.87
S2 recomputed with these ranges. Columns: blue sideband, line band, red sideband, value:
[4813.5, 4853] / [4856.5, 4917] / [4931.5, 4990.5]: -3.16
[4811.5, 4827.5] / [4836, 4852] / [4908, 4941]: -0.34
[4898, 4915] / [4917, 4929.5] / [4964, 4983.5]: 0.16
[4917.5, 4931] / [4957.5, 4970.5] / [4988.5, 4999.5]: 0.48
